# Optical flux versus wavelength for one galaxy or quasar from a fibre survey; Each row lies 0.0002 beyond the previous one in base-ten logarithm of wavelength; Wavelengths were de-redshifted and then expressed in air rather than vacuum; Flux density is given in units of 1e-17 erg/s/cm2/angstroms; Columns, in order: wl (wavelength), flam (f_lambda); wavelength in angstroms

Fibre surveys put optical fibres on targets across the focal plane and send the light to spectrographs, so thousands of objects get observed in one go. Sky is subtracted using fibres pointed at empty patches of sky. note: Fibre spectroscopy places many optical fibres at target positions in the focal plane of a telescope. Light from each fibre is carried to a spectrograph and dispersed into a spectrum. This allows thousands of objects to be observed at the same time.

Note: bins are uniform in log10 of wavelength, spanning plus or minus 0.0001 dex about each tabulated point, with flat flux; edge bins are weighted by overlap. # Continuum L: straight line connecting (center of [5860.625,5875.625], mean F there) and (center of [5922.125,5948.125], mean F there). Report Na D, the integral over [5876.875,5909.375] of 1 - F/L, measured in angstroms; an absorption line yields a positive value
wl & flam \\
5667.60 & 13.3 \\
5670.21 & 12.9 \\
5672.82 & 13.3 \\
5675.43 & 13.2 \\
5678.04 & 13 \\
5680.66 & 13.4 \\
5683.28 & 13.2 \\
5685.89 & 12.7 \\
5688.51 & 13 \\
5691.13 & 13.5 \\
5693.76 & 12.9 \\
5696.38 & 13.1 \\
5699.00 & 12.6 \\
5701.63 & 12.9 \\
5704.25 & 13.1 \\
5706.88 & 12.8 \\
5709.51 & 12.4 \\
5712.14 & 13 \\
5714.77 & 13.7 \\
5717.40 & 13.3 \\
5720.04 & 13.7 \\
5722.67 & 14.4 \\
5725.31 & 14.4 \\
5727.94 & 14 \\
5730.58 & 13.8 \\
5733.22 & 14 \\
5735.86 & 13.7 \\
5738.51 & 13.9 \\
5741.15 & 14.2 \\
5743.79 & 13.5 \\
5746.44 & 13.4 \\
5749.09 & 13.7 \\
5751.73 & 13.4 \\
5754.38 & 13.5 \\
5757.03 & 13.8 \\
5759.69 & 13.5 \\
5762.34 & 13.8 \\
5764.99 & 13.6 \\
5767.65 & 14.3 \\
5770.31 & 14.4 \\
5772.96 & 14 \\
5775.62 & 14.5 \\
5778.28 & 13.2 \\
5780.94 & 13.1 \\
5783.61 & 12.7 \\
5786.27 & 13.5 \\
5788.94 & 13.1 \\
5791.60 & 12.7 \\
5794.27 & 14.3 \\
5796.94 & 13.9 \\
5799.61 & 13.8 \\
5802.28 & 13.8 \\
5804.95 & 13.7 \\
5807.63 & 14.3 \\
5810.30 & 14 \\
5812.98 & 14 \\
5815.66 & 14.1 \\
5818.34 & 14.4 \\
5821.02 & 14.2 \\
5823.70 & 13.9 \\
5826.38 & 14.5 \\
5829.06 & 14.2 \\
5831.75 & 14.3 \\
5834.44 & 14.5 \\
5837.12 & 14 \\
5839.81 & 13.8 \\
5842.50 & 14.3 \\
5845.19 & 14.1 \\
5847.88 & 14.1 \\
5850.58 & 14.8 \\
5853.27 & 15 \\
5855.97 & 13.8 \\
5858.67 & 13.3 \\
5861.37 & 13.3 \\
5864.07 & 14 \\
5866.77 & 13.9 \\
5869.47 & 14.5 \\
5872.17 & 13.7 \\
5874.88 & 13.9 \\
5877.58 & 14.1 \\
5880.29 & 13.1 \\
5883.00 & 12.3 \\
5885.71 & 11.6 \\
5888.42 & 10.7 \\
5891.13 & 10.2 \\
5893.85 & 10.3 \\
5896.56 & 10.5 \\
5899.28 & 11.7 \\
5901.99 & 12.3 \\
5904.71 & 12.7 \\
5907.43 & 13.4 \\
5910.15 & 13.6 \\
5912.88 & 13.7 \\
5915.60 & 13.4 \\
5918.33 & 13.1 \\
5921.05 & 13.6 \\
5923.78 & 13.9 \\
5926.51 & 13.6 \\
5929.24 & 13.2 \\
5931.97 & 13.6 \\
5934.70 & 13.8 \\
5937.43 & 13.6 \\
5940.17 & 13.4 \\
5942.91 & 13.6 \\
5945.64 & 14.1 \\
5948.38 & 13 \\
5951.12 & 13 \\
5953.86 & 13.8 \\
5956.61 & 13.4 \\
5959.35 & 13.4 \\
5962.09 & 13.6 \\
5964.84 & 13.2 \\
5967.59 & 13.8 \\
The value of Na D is 4.5 angstroms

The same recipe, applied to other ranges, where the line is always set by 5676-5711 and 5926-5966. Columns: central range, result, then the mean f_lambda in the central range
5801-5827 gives -1.7 angstroms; 14.1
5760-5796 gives -1.3 angstroms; 13.6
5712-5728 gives -1.0 angstroms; 13.8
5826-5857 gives -2.4 angstroms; 14.3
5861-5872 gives -0.5 angstroms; 14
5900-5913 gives 0.4 angstroms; 13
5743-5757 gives -0.5 angstroms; 13.5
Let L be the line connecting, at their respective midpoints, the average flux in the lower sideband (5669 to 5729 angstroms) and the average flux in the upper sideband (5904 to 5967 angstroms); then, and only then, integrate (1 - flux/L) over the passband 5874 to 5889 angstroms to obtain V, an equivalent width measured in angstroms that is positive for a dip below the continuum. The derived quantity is 0.8 angstroms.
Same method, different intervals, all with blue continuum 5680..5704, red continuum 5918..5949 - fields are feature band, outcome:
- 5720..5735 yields -1.1 angstroms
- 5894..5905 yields 1.6 angstroms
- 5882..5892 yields 1.7 angstroms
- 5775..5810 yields -0.9 angstroms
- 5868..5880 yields -0.5 angstroms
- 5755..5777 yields -1.3 angstroms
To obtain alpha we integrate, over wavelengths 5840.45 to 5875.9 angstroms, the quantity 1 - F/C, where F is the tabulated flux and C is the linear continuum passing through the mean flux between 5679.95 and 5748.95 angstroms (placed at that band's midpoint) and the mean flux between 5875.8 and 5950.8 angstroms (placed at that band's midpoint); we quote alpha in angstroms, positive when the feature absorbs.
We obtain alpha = -2.89 angstroms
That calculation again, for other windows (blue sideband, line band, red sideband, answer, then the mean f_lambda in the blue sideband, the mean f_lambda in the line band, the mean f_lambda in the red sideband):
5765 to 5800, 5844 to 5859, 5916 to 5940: -0.72 angstroms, 13.6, 14.2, 13.5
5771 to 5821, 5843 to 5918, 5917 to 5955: 3.11 angstroms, 13.7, 13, 13.5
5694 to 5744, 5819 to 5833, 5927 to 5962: -0.76 angstroms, 13.5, 14.2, 13.5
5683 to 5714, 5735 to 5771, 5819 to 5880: -1.08 angstroms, 12.9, 13.8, 14.1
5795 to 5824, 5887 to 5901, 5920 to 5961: 3.04 angstroms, 14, 10.7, 13.5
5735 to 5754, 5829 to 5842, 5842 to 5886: -0.38 angstroms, 13.7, 14.2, 13.8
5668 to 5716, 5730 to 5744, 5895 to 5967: -0.86 angstroms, 13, 13.9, 13.2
